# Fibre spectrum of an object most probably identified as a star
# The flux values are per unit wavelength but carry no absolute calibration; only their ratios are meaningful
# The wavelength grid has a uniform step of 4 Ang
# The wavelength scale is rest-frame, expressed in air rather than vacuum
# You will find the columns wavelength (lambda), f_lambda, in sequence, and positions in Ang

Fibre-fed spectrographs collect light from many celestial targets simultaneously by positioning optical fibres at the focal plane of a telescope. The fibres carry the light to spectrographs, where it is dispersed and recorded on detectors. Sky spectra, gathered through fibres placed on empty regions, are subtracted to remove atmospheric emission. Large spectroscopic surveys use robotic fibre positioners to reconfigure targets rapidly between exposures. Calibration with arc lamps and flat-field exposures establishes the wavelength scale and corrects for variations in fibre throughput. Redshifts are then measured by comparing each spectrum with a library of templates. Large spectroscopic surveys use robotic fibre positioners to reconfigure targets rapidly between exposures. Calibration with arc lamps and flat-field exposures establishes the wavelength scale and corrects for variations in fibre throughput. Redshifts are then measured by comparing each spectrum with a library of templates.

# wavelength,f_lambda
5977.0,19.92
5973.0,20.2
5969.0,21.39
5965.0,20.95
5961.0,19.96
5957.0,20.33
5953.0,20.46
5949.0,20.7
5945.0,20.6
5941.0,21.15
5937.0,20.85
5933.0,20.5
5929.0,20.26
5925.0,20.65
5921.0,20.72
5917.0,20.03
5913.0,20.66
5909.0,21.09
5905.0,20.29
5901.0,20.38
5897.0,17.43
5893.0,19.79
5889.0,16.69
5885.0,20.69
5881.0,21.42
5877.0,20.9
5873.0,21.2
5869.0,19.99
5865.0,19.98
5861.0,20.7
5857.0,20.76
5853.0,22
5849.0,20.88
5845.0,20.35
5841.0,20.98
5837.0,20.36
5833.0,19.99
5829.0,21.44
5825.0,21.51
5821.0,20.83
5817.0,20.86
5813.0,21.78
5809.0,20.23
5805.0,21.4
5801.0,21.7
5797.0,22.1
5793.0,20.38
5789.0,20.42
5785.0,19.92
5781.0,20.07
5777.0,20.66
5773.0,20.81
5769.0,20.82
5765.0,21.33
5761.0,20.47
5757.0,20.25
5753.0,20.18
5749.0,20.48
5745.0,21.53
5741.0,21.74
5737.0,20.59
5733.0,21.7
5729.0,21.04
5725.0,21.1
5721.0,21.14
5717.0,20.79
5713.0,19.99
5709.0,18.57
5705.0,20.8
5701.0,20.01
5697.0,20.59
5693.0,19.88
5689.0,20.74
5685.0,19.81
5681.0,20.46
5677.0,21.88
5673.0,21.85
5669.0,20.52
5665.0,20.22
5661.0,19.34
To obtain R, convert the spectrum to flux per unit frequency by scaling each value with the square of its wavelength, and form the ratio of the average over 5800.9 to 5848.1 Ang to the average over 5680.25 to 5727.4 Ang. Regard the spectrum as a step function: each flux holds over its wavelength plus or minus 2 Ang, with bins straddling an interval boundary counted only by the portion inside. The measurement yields 1.1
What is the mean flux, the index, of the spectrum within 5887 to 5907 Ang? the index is 18.9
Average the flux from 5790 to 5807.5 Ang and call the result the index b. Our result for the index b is 21.3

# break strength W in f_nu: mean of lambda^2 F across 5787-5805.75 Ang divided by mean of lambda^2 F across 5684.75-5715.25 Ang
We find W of 1.1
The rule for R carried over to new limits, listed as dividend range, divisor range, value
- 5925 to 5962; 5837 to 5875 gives 1.02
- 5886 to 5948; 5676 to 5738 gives 1.05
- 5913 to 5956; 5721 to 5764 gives 1.05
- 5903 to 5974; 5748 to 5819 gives 1.05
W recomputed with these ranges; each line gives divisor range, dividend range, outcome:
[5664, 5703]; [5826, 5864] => 1.07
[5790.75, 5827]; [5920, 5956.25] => 1.02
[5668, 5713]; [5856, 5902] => 1.04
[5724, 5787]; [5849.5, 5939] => 1.03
